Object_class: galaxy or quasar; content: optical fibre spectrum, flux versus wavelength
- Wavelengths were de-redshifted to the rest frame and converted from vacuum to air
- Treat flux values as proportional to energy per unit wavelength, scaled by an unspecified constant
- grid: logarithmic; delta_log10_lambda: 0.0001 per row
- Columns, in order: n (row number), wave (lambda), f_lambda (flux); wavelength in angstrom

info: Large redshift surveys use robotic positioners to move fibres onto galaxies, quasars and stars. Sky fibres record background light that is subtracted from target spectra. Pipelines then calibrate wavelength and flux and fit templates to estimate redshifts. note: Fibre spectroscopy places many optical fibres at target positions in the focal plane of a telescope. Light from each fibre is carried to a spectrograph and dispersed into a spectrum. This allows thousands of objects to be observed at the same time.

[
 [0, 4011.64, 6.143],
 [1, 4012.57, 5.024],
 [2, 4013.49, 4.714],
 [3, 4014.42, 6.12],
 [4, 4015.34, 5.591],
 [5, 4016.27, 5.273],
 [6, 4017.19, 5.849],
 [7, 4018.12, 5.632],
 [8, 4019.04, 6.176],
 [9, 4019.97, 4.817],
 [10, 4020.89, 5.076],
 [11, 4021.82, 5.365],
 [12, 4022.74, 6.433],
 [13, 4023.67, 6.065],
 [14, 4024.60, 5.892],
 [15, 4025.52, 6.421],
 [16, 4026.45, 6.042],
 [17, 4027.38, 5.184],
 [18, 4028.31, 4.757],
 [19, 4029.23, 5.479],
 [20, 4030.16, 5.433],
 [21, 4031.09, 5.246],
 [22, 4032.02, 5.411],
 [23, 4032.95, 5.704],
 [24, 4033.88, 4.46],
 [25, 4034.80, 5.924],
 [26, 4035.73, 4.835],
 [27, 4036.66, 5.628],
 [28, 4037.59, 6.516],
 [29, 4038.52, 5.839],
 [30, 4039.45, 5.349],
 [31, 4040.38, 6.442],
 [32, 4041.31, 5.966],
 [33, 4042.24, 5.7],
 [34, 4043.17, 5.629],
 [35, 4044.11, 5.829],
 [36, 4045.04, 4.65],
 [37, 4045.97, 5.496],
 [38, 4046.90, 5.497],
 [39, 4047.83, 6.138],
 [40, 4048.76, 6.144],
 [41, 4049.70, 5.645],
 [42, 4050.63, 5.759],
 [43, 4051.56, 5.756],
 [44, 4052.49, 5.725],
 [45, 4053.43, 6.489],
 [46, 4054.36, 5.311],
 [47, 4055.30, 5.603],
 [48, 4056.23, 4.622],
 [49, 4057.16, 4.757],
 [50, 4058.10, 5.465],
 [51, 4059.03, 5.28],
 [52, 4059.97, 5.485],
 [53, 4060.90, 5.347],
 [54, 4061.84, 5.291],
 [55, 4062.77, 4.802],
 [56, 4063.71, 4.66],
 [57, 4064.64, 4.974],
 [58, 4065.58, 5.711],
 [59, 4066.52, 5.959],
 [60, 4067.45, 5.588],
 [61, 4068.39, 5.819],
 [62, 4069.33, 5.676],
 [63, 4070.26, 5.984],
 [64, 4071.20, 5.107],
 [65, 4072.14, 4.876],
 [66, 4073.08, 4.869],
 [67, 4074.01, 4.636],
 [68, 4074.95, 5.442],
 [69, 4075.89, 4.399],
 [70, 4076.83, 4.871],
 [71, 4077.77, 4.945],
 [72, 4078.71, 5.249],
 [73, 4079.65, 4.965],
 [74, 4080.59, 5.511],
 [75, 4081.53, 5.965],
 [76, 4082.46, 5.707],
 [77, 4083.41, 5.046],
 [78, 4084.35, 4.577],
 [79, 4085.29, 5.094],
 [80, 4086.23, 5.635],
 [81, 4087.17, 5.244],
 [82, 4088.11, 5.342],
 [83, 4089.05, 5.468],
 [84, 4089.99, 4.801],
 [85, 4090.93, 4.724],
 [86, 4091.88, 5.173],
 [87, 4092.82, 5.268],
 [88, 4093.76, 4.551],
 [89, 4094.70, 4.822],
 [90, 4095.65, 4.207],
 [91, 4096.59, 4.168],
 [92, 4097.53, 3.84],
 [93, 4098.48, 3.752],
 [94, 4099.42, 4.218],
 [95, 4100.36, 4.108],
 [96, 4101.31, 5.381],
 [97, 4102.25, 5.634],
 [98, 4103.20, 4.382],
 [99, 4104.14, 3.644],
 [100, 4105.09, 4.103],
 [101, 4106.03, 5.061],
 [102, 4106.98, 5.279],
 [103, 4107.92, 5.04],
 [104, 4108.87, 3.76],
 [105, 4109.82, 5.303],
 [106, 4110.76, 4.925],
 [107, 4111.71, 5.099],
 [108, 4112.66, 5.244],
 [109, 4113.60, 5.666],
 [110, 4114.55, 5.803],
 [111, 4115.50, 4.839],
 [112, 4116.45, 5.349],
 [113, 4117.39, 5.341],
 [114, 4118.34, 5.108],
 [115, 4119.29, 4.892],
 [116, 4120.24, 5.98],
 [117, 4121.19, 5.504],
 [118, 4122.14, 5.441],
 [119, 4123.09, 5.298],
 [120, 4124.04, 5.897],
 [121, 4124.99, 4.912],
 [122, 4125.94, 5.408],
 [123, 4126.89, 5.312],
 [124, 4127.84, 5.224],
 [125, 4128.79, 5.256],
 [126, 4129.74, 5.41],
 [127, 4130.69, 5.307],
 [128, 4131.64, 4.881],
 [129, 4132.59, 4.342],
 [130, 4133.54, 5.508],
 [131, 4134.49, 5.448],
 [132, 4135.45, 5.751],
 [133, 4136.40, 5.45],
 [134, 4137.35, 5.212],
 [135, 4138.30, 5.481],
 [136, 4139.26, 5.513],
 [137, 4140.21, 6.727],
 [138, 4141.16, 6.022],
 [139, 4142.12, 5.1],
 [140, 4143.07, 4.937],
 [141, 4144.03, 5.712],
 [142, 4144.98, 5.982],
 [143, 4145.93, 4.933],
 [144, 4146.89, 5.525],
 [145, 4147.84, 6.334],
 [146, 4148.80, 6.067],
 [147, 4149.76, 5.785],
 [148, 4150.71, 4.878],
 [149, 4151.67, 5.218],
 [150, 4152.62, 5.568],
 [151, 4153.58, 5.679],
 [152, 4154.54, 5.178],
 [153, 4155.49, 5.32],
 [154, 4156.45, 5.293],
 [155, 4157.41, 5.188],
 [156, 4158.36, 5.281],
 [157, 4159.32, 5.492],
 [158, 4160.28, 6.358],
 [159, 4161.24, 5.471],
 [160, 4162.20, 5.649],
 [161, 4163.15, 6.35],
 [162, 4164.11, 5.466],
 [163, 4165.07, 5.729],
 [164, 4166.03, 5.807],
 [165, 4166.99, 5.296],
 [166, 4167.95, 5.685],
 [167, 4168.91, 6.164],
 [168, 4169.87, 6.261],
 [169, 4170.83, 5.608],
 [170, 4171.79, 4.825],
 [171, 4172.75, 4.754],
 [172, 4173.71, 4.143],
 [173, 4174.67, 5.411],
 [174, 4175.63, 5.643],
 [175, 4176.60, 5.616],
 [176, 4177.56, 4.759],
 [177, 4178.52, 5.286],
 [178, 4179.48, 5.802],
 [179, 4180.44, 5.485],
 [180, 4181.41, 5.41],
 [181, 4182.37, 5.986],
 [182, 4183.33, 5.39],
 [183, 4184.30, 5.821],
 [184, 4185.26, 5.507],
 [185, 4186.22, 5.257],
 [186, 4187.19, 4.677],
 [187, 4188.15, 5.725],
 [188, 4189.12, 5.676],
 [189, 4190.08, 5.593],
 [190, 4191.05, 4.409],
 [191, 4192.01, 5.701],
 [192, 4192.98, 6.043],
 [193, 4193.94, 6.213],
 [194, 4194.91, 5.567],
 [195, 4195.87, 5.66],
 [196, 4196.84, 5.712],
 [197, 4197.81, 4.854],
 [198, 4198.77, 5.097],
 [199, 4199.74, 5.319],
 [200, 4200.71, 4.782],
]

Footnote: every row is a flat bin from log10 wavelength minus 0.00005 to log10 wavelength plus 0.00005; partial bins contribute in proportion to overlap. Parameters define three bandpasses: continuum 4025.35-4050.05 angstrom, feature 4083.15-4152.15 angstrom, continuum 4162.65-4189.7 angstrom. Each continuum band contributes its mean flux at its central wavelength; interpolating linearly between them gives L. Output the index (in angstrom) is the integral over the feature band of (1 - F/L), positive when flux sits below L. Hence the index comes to 4.8 angstrom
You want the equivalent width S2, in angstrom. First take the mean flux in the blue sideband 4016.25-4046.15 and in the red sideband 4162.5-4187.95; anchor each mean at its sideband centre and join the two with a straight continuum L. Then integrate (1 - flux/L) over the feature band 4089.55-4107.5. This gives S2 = 3.1 angstrom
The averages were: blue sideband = 5.6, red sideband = 5.47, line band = 4.59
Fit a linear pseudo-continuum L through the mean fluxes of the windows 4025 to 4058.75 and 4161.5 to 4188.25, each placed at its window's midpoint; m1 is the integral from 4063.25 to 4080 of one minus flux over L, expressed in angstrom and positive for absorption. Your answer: 1.0 angstrom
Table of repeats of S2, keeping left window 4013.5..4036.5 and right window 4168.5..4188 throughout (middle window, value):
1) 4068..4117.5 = 4.50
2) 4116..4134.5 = 0.53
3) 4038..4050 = -0.45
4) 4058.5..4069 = 0.26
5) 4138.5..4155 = -0.53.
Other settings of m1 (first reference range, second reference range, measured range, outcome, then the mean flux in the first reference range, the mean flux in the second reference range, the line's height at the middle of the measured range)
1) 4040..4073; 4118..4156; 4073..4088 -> 0.93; 5.51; 5.44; 5.49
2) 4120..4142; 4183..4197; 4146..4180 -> -0.12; 5.44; 5.53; 5.48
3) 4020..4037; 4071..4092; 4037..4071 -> -1.67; 5.5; 5.11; 5.32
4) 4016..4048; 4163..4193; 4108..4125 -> 0.84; 5.6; 5.46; 5.52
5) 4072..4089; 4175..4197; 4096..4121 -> 1.90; 5.15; 5.51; 5.24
